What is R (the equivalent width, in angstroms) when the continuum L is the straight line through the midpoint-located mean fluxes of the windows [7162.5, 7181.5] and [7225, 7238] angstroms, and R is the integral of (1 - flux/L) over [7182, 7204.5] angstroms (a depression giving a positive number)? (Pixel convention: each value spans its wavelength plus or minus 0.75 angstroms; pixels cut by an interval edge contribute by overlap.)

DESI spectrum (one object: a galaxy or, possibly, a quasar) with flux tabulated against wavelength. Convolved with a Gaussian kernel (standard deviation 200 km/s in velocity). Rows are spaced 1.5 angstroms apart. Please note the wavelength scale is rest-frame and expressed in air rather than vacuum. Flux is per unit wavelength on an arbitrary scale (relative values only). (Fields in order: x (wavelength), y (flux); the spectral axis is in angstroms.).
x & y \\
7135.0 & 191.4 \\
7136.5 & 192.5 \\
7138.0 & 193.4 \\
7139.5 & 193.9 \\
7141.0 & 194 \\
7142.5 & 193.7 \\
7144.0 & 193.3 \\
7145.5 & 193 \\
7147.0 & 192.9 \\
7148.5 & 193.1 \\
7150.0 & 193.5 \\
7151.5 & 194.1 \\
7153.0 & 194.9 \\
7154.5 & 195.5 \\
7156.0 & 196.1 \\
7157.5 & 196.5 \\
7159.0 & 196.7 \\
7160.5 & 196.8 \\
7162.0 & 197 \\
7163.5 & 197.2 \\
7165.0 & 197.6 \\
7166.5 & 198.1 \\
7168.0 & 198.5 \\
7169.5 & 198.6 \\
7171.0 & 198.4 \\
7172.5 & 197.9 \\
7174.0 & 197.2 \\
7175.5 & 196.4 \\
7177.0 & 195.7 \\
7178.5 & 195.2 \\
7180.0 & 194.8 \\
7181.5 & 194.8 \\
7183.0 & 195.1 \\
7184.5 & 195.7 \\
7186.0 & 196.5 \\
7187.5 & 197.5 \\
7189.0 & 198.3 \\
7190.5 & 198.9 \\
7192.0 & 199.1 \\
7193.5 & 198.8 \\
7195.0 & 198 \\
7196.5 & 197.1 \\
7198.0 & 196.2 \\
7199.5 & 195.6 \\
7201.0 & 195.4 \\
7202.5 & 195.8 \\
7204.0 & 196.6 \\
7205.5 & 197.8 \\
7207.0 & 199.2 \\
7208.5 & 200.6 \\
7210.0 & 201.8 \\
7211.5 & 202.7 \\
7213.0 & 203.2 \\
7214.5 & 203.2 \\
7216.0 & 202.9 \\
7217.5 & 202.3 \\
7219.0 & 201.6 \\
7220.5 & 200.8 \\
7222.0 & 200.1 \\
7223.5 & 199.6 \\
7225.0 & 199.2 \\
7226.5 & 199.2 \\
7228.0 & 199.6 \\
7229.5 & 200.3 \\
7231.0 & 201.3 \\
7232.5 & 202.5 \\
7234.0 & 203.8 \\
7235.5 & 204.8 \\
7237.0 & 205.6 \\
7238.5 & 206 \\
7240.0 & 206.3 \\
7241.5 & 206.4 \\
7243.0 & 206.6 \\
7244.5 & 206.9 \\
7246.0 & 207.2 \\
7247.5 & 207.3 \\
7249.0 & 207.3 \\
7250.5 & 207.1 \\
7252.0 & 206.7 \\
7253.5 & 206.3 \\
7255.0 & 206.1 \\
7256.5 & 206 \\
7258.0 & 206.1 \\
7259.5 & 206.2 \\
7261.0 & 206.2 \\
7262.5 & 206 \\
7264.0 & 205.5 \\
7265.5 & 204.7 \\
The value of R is 0.2 angstroms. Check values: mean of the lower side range 197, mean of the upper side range 202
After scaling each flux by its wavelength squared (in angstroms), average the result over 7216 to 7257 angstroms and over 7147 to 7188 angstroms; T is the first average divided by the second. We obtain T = 1.06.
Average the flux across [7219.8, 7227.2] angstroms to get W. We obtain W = 200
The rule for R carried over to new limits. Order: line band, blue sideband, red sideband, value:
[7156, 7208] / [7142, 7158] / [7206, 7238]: 0.12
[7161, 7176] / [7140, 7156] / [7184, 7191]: -0.15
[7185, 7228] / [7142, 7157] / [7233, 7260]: 0.43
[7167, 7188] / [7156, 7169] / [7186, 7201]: 0.08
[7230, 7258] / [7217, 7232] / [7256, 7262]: -0.29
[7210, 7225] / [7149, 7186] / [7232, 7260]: 0.06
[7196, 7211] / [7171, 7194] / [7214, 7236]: 0.10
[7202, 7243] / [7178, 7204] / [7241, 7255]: 0.11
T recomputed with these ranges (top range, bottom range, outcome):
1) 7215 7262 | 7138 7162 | 1.08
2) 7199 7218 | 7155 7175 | 1.02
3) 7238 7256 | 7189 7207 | 1.06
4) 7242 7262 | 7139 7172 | 1.08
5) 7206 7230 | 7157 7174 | 1.03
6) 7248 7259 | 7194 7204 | 1.07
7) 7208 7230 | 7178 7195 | 1.03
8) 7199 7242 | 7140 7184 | 1.04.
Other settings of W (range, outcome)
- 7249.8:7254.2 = 207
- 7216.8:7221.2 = 202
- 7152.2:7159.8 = 196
